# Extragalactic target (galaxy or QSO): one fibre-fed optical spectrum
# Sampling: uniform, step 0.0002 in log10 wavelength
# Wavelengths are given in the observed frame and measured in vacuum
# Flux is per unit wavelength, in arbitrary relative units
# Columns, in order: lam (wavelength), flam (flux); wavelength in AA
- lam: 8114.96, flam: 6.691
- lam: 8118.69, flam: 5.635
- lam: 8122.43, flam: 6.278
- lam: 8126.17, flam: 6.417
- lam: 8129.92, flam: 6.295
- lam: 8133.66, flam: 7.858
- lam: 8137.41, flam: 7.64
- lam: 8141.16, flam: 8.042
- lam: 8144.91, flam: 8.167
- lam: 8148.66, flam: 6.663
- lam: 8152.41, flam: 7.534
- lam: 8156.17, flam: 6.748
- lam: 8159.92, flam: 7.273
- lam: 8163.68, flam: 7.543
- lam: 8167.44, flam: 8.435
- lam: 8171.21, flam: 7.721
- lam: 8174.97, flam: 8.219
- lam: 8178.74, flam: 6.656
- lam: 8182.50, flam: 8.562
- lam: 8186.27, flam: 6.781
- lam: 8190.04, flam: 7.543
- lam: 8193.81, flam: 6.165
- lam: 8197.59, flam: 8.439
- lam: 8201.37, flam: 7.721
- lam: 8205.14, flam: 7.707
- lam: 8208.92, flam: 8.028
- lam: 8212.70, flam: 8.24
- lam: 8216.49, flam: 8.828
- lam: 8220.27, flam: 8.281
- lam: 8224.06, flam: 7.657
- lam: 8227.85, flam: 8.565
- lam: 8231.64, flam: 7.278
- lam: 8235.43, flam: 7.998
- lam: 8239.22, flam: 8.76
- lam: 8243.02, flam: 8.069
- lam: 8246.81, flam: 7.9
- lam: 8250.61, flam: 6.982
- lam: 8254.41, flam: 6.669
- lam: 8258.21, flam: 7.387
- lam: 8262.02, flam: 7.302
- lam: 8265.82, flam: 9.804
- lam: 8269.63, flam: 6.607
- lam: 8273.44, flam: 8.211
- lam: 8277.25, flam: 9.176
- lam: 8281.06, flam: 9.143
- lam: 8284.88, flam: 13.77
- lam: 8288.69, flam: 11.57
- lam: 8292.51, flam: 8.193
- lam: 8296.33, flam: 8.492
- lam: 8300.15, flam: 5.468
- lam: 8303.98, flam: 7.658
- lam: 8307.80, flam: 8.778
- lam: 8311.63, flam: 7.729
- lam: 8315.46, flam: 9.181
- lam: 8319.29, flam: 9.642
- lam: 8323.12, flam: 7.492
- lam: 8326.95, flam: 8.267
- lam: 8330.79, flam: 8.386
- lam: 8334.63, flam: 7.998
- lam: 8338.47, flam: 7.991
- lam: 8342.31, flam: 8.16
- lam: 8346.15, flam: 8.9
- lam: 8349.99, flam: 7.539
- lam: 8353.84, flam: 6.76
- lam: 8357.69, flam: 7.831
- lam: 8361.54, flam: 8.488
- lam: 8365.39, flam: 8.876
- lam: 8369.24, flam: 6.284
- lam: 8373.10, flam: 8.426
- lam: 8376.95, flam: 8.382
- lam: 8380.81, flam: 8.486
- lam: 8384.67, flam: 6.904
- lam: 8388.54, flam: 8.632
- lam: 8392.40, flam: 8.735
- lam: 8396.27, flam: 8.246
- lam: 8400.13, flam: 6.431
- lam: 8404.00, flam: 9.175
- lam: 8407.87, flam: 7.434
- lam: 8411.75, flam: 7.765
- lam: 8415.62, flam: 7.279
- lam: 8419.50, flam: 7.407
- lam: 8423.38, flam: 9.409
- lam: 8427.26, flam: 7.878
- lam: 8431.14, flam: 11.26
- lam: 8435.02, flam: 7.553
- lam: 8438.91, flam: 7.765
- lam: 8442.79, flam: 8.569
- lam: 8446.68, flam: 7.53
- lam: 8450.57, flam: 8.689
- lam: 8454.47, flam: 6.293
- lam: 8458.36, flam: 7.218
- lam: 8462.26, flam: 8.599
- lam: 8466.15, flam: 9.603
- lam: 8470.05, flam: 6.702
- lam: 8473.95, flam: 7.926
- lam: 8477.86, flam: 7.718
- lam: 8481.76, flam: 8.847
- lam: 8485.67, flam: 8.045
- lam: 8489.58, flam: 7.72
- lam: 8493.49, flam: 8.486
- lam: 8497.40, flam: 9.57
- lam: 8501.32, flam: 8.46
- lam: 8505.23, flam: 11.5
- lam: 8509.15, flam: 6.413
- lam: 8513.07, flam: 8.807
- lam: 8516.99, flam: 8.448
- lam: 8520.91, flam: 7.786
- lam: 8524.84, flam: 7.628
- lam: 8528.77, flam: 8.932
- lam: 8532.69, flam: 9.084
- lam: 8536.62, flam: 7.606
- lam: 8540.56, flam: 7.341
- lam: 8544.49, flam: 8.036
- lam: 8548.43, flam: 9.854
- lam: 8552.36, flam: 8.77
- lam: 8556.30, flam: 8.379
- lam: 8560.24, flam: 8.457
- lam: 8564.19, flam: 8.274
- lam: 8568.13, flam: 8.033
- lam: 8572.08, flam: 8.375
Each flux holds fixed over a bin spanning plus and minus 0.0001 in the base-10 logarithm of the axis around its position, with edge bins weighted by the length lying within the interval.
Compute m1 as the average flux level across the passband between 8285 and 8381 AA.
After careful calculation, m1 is 8.3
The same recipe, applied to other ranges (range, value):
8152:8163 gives 7.18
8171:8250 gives 7.85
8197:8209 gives 7.92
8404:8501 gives 8.16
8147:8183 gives 7.5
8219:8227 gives 8.02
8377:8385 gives 8.01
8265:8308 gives 8.89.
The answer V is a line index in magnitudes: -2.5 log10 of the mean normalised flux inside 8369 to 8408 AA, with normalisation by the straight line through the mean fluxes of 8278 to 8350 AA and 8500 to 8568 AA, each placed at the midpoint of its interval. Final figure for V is 0.077 mag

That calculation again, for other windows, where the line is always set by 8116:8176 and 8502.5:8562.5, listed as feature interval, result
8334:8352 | -0.03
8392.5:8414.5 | 0.03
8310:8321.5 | -0.14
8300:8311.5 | 0.02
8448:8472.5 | 0.05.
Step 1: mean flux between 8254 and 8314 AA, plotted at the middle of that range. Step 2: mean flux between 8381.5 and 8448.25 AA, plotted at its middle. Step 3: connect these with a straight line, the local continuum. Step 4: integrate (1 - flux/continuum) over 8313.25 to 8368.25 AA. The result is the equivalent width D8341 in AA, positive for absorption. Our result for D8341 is 1.00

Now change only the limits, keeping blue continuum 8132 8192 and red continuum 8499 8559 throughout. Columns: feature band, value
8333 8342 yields 0.0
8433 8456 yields 1.4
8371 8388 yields 0.1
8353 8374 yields 0.7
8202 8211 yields -0.2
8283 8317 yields -4.5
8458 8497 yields 0.8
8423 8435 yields -1.4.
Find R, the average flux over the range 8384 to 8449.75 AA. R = 8.15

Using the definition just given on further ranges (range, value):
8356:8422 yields 7.94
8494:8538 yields 8.58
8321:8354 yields 8.02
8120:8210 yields 7.42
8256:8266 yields 7.84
